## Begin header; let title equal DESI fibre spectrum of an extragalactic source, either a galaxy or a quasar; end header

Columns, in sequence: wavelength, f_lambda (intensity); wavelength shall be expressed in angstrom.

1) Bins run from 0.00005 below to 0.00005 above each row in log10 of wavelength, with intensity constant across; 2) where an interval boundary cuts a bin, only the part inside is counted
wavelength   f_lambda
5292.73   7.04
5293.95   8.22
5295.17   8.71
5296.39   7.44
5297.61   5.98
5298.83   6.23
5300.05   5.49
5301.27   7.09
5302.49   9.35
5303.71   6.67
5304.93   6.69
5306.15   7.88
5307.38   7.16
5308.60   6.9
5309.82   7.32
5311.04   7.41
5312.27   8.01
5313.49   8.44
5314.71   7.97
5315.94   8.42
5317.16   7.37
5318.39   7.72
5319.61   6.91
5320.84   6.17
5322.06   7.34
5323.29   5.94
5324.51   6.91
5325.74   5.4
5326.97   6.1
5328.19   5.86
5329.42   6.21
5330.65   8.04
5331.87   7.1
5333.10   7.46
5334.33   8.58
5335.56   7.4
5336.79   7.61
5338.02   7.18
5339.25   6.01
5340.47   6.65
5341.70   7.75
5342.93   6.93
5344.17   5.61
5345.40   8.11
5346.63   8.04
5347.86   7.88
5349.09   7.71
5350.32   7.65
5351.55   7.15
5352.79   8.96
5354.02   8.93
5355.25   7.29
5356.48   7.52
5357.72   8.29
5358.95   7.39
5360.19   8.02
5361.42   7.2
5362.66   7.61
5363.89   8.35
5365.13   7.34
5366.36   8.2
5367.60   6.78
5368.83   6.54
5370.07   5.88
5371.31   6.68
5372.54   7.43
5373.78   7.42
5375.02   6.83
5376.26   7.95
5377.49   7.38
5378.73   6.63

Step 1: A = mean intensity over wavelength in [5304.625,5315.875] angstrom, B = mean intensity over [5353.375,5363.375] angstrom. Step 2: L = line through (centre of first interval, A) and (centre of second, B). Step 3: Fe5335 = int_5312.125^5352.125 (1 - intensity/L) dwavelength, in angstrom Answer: 2.6 angstrom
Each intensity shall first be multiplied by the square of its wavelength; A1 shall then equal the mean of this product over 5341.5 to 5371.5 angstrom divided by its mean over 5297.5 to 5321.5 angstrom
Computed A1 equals 1.05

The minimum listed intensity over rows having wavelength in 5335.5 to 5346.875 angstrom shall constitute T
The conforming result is 5.61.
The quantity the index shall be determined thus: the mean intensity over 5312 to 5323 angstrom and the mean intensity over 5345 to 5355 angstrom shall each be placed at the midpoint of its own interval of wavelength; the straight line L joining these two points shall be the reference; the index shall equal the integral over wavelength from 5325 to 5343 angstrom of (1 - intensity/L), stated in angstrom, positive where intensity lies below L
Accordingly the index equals 1.93 angstrom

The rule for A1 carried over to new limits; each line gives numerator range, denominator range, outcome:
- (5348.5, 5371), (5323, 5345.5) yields 1.11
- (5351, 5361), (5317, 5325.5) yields 1.18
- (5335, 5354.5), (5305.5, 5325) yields 1.02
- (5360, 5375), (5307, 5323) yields 0.99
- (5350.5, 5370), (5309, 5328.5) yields 1.09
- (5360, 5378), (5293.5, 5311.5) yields 1.03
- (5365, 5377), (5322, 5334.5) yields 1.07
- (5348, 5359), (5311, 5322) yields 1.06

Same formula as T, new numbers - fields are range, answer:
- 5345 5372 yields 5.88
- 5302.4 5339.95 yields 5.4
